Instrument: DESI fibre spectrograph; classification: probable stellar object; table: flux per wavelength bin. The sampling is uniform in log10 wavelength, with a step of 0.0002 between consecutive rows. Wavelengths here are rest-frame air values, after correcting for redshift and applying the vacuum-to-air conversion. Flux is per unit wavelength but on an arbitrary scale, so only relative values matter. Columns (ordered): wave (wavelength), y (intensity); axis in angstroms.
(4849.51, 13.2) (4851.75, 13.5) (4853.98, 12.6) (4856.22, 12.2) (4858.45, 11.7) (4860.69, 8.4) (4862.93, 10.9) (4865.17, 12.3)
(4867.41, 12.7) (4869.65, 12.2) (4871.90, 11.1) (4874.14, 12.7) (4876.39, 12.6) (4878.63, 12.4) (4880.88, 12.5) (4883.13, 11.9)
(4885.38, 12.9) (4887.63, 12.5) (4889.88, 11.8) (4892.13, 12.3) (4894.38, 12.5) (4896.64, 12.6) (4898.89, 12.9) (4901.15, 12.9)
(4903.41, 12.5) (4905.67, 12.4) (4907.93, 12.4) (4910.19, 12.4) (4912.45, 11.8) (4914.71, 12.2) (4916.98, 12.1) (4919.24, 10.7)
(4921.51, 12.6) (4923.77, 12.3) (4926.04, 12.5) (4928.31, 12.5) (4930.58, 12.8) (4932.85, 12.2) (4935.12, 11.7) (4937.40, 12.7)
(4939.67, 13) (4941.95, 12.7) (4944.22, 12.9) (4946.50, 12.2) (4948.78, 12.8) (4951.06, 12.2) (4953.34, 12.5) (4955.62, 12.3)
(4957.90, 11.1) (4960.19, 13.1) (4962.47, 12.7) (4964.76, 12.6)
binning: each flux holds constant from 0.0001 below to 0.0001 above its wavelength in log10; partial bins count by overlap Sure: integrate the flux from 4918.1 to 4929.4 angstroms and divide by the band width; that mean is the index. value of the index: 12.1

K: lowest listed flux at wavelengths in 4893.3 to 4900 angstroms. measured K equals 12.5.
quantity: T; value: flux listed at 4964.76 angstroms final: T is 12.6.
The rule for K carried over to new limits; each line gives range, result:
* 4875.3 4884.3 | 11.9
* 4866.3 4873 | 11.1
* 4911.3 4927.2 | 10.7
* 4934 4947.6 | 11.7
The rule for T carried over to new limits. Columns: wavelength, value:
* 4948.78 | 12.8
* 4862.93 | 10.9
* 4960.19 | 13.1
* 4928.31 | 12.5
